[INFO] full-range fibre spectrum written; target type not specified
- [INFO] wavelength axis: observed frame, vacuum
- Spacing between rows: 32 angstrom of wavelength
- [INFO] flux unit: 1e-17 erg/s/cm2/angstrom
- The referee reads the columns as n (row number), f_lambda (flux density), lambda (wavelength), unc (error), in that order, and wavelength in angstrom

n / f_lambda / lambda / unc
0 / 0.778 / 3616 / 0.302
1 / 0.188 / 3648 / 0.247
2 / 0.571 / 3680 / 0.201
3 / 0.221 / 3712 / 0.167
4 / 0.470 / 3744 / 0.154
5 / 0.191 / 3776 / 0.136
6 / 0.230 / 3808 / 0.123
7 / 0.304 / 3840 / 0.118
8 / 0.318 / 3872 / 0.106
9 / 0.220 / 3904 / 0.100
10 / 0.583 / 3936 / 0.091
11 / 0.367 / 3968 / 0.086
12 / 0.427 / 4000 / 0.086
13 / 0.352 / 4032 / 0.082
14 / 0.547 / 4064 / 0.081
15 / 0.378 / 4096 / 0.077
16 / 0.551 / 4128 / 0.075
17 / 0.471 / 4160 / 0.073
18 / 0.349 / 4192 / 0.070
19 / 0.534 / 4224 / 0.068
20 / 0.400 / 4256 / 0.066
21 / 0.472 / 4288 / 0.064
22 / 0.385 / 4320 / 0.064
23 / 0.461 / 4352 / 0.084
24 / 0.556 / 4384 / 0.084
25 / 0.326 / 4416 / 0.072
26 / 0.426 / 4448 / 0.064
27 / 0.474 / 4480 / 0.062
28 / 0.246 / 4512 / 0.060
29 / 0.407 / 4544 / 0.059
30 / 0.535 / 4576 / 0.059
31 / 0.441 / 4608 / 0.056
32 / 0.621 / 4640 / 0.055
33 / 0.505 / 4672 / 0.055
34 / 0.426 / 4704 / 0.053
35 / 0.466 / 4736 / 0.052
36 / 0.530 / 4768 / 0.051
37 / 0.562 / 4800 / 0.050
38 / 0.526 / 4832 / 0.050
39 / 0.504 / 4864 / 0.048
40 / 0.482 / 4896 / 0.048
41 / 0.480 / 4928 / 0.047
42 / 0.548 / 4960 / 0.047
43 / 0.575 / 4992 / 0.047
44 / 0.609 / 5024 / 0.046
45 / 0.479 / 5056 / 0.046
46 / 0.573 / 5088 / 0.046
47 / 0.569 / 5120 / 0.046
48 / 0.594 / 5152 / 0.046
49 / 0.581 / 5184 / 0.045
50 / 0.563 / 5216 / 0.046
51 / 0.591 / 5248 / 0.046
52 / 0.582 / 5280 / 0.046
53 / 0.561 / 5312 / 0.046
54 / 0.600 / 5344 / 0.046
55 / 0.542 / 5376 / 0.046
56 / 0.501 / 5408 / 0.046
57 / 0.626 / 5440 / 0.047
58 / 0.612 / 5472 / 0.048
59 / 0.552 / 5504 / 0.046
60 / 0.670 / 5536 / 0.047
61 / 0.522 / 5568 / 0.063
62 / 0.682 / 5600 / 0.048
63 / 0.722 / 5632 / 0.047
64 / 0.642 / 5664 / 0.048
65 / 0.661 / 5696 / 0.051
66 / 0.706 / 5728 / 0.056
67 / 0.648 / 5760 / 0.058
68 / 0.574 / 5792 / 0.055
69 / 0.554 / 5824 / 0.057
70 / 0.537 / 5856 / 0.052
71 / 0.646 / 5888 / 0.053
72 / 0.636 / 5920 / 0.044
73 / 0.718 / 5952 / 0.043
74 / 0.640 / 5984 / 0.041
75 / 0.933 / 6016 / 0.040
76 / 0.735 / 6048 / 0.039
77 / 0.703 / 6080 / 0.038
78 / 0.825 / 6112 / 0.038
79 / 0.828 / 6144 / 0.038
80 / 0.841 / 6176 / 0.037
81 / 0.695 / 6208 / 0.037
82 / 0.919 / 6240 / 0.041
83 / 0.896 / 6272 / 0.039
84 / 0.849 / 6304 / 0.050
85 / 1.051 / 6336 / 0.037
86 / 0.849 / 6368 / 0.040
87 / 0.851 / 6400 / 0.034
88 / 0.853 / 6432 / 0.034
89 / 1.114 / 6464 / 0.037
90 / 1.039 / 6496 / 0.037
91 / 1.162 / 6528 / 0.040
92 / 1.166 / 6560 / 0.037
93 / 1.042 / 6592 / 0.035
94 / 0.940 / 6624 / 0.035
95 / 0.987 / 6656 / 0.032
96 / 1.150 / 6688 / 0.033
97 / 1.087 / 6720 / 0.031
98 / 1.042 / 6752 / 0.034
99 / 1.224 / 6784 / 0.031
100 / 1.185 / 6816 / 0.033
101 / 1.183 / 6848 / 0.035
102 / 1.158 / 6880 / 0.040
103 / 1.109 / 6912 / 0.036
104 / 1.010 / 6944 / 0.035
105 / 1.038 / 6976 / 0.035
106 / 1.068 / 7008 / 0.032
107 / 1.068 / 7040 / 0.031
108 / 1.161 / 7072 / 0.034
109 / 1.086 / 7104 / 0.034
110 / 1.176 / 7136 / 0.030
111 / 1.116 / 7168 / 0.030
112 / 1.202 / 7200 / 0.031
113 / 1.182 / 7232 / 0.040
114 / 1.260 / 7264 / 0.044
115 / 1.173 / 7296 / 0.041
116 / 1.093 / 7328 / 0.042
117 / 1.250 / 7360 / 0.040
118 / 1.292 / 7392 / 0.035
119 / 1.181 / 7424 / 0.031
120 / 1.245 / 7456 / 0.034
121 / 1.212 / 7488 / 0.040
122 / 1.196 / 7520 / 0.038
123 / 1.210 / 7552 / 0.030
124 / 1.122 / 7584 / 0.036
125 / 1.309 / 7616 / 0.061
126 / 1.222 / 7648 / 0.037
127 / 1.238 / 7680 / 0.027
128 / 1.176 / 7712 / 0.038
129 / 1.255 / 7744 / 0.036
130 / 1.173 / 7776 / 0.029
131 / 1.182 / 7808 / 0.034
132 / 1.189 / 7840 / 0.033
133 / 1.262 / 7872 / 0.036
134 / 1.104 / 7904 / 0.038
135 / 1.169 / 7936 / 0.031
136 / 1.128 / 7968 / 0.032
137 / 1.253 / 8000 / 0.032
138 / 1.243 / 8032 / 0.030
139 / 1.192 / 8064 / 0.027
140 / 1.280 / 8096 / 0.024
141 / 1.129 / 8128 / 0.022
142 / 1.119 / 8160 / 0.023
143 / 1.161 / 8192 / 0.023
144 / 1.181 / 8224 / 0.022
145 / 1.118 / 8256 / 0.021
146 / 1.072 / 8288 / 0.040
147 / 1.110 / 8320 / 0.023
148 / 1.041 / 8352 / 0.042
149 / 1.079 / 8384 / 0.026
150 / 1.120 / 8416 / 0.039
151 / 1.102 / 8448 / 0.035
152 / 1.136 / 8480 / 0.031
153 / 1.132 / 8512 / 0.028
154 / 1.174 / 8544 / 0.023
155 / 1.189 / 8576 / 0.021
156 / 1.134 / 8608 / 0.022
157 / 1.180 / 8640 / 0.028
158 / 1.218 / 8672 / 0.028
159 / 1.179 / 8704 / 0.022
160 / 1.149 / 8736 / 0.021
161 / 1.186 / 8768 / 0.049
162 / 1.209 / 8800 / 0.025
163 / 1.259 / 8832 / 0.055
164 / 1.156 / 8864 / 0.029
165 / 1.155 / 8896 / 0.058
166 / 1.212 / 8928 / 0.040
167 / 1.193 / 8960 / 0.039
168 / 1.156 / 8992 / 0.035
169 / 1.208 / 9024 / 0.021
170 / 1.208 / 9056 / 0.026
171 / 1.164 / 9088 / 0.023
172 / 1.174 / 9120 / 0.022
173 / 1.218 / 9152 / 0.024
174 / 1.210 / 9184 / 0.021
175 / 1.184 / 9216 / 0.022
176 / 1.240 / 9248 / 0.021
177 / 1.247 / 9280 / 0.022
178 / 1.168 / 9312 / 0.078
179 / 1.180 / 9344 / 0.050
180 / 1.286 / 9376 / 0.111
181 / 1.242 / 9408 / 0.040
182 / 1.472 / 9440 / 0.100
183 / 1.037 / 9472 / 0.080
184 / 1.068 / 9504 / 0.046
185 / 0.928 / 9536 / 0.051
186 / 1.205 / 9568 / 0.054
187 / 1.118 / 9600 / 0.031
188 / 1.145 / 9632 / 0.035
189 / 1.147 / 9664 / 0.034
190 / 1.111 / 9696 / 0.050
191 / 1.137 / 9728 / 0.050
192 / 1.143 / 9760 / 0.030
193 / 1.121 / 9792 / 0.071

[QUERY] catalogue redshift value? 0.616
